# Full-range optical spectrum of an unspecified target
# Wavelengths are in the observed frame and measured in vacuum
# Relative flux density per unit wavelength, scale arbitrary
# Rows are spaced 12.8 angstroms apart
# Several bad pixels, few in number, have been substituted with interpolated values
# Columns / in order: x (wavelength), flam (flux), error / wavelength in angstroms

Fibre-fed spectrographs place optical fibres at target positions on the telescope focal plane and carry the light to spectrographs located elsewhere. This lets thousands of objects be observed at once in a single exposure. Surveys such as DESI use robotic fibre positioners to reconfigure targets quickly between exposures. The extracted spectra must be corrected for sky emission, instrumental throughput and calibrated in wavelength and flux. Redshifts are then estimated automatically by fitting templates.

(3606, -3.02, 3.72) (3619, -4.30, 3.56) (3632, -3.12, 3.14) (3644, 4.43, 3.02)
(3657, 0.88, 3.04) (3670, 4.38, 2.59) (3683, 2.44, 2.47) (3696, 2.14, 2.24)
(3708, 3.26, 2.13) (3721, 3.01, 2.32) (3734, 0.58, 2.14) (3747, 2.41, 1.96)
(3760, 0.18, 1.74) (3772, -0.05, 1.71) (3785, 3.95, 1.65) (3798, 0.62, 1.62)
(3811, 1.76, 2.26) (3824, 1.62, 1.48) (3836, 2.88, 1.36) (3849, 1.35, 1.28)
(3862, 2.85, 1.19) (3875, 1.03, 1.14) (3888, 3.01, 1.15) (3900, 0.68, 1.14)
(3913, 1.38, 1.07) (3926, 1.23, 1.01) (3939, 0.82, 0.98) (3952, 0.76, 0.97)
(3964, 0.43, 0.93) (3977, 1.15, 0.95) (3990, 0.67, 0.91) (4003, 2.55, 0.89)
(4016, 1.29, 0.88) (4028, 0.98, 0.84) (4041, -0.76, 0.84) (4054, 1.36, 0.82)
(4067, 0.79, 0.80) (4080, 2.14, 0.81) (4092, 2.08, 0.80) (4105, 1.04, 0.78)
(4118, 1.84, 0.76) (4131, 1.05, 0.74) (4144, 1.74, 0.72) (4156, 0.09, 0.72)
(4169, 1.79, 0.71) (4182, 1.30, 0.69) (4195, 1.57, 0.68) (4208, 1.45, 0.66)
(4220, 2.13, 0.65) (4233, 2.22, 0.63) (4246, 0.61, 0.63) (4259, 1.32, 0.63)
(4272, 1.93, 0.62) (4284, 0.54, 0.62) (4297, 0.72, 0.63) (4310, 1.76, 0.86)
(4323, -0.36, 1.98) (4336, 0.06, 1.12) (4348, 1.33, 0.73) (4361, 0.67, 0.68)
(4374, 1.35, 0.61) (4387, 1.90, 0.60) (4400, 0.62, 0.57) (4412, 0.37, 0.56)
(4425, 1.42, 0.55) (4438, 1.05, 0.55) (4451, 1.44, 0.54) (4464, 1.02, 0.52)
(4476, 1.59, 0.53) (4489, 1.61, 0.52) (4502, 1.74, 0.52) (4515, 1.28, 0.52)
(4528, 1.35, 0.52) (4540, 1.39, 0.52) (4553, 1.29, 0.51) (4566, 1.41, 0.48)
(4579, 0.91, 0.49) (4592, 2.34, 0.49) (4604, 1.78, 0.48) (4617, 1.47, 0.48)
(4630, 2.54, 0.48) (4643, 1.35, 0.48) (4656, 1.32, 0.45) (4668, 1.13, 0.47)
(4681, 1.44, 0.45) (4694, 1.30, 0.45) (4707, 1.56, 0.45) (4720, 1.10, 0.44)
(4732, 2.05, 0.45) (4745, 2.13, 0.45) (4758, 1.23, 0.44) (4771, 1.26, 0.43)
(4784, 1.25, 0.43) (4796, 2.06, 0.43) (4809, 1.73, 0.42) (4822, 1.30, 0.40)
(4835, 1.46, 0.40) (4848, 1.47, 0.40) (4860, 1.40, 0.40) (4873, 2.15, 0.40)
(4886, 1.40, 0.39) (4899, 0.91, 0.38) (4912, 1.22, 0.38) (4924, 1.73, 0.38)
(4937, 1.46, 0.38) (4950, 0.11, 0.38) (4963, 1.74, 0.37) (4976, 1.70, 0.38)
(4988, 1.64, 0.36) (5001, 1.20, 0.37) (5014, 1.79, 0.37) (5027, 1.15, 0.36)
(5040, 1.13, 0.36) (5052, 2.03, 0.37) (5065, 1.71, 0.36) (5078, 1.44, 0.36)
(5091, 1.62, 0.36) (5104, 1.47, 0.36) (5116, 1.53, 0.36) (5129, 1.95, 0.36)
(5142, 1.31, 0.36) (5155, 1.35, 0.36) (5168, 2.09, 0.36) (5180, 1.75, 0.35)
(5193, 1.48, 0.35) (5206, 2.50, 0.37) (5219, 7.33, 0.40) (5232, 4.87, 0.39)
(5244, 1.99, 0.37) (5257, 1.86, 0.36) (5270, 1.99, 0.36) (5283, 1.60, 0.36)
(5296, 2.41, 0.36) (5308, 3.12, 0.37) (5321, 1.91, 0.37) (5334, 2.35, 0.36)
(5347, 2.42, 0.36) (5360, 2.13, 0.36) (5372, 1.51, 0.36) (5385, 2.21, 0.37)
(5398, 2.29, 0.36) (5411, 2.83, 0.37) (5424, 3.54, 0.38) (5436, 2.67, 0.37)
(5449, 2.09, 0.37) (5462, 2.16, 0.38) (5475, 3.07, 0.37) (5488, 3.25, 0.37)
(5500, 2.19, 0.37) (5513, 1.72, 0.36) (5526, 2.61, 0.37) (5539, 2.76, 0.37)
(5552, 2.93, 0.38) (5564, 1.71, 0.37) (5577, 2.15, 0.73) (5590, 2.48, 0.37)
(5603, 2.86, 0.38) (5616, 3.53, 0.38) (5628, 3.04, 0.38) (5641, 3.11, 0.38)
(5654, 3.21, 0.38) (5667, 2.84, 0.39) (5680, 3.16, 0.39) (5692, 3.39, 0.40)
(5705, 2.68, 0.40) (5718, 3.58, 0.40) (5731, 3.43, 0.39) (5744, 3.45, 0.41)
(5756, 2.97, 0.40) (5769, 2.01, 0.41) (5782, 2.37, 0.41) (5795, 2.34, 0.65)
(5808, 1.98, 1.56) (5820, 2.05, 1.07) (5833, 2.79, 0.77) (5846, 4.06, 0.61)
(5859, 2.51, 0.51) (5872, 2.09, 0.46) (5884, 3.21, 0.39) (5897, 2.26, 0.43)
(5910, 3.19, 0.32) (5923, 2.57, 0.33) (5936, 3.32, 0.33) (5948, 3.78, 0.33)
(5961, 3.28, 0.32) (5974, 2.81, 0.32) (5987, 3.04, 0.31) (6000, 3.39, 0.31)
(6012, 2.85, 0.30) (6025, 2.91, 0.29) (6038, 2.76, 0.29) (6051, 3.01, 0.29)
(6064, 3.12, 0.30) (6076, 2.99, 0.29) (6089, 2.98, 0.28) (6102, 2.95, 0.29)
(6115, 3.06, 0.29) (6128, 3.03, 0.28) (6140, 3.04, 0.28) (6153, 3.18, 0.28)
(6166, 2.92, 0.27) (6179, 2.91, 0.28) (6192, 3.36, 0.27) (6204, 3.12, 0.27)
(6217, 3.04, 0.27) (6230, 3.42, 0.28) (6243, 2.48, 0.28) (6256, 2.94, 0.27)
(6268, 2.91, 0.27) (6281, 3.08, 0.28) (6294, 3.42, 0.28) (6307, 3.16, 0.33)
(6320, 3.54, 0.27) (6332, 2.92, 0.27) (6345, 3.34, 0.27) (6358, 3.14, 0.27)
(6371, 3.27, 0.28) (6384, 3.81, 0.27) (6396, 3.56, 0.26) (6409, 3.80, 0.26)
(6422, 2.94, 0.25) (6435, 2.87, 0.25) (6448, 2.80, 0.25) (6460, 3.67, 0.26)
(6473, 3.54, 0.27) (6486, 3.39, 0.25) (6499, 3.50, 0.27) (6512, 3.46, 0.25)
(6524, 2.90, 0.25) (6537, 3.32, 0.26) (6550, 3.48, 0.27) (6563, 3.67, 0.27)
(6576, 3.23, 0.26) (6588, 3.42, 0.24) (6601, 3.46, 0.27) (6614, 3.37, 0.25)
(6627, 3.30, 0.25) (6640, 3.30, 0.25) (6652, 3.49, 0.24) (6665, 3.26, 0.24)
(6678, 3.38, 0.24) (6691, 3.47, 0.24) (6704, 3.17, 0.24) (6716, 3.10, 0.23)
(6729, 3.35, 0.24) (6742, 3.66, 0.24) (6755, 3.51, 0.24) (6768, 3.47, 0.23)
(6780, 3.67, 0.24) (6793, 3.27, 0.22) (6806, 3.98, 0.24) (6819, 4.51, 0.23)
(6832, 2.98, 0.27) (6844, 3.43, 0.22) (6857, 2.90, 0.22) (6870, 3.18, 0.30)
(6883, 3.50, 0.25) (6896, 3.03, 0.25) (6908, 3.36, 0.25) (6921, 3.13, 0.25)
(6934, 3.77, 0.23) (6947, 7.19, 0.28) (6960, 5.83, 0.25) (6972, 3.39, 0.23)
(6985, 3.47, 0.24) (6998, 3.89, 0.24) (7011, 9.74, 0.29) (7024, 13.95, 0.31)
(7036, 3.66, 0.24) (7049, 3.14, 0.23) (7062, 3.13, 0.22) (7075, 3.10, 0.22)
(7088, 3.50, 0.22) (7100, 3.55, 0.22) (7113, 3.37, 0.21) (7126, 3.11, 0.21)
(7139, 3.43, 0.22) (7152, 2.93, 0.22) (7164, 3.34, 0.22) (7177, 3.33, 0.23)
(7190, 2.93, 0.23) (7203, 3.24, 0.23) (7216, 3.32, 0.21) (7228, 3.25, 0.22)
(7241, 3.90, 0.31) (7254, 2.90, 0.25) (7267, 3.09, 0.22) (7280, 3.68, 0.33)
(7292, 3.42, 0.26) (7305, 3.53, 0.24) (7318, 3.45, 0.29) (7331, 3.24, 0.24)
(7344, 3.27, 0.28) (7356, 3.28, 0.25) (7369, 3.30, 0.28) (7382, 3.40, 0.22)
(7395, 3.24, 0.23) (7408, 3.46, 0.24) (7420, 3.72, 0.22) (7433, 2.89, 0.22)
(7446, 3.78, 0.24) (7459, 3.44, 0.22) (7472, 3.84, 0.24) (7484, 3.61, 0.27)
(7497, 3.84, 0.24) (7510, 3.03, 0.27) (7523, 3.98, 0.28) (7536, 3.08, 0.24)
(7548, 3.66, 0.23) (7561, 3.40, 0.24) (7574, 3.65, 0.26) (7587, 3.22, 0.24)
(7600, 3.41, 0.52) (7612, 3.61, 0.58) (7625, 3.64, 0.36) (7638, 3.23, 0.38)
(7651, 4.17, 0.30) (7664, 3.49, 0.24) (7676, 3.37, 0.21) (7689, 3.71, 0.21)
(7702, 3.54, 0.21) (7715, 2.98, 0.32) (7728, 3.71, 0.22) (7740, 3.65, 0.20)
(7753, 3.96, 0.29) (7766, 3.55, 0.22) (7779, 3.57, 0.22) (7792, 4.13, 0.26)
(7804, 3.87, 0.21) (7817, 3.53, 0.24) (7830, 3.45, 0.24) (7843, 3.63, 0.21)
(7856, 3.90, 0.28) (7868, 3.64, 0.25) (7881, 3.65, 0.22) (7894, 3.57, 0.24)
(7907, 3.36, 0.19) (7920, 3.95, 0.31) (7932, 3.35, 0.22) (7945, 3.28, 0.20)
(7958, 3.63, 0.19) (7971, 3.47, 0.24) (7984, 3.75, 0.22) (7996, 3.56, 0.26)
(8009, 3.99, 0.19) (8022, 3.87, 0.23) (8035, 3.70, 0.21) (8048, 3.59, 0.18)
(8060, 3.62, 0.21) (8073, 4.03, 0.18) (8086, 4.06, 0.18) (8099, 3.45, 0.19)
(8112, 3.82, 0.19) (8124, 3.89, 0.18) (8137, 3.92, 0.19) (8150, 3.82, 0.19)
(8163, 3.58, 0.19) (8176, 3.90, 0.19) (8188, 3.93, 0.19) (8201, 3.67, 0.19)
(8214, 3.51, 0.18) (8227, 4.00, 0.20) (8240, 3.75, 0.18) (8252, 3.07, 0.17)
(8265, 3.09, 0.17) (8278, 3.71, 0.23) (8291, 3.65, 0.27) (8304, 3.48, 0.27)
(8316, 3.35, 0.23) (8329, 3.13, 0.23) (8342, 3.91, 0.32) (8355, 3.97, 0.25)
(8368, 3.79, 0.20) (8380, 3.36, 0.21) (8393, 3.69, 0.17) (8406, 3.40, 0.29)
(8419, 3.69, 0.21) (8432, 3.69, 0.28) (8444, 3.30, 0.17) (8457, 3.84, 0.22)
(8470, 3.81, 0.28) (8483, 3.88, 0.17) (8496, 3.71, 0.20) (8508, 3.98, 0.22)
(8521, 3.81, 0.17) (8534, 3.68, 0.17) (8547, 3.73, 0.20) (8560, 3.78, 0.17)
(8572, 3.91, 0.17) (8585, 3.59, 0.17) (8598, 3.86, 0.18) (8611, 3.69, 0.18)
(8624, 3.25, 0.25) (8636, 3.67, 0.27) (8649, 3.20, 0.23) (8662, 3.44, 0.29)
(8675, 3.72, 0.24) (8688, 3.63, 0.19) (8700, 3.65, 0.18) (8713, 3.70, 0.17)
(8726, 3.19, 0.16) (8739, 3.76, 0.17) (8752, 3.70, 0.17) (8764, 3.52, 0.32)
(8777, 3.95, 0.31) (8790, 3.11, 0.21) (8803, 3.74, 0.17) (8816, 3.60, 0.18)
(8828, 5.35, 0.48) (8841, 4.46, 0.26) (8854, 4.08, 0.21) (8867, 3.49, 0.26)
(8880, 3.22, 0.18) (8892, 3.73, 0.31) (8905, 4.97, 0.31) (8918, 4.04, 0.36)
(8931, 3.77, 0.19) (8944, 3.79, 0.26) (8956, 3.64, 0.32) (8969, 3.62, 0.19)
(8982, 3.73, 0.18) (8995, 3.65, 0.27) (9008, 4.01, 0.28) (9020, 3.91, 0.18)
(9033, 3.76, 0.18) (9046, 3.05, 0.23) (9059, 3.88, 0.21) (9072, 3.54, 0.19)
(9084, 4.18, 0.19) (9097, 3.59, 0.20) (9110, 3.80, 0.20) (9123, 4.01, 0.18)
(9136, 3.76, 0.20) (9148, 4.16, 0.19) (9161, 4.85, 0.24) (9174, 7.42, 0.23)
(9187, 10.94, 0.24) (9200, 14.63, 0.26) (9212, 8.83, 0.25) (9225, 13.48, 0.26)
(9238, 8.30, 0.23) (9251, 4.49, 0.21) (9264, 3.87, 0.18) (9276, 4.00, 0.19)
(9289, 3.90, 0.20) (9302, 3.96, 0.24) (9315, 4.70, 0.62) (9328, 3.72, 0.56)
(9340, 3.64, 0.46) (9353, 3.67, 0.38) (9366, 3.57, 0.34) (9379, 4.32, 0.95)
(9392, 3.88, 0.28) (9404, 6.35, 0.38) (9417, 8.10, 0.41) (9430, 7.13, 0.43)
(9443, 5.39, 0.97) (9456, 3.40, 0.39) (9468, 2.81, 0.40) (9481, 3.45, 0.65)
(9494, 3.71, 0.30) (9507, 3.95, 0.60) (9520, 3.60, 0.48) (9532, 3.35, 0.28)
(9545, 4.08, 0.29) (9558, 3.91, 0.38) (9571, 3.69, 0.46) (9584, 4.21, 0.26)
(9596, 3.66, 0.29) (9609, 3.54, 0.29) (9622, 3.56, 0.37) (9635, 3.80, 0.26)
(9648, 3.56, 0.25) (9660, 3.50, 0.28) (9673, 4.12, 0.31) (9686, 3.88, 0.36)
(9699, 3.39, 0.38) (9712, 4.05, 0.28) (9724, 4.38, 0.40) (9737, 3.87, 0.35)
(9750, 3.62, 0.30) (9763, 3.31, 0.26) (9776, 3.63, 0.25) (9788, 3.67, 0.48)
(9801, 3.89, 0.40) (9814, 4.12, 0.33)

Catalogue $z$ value 0.40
